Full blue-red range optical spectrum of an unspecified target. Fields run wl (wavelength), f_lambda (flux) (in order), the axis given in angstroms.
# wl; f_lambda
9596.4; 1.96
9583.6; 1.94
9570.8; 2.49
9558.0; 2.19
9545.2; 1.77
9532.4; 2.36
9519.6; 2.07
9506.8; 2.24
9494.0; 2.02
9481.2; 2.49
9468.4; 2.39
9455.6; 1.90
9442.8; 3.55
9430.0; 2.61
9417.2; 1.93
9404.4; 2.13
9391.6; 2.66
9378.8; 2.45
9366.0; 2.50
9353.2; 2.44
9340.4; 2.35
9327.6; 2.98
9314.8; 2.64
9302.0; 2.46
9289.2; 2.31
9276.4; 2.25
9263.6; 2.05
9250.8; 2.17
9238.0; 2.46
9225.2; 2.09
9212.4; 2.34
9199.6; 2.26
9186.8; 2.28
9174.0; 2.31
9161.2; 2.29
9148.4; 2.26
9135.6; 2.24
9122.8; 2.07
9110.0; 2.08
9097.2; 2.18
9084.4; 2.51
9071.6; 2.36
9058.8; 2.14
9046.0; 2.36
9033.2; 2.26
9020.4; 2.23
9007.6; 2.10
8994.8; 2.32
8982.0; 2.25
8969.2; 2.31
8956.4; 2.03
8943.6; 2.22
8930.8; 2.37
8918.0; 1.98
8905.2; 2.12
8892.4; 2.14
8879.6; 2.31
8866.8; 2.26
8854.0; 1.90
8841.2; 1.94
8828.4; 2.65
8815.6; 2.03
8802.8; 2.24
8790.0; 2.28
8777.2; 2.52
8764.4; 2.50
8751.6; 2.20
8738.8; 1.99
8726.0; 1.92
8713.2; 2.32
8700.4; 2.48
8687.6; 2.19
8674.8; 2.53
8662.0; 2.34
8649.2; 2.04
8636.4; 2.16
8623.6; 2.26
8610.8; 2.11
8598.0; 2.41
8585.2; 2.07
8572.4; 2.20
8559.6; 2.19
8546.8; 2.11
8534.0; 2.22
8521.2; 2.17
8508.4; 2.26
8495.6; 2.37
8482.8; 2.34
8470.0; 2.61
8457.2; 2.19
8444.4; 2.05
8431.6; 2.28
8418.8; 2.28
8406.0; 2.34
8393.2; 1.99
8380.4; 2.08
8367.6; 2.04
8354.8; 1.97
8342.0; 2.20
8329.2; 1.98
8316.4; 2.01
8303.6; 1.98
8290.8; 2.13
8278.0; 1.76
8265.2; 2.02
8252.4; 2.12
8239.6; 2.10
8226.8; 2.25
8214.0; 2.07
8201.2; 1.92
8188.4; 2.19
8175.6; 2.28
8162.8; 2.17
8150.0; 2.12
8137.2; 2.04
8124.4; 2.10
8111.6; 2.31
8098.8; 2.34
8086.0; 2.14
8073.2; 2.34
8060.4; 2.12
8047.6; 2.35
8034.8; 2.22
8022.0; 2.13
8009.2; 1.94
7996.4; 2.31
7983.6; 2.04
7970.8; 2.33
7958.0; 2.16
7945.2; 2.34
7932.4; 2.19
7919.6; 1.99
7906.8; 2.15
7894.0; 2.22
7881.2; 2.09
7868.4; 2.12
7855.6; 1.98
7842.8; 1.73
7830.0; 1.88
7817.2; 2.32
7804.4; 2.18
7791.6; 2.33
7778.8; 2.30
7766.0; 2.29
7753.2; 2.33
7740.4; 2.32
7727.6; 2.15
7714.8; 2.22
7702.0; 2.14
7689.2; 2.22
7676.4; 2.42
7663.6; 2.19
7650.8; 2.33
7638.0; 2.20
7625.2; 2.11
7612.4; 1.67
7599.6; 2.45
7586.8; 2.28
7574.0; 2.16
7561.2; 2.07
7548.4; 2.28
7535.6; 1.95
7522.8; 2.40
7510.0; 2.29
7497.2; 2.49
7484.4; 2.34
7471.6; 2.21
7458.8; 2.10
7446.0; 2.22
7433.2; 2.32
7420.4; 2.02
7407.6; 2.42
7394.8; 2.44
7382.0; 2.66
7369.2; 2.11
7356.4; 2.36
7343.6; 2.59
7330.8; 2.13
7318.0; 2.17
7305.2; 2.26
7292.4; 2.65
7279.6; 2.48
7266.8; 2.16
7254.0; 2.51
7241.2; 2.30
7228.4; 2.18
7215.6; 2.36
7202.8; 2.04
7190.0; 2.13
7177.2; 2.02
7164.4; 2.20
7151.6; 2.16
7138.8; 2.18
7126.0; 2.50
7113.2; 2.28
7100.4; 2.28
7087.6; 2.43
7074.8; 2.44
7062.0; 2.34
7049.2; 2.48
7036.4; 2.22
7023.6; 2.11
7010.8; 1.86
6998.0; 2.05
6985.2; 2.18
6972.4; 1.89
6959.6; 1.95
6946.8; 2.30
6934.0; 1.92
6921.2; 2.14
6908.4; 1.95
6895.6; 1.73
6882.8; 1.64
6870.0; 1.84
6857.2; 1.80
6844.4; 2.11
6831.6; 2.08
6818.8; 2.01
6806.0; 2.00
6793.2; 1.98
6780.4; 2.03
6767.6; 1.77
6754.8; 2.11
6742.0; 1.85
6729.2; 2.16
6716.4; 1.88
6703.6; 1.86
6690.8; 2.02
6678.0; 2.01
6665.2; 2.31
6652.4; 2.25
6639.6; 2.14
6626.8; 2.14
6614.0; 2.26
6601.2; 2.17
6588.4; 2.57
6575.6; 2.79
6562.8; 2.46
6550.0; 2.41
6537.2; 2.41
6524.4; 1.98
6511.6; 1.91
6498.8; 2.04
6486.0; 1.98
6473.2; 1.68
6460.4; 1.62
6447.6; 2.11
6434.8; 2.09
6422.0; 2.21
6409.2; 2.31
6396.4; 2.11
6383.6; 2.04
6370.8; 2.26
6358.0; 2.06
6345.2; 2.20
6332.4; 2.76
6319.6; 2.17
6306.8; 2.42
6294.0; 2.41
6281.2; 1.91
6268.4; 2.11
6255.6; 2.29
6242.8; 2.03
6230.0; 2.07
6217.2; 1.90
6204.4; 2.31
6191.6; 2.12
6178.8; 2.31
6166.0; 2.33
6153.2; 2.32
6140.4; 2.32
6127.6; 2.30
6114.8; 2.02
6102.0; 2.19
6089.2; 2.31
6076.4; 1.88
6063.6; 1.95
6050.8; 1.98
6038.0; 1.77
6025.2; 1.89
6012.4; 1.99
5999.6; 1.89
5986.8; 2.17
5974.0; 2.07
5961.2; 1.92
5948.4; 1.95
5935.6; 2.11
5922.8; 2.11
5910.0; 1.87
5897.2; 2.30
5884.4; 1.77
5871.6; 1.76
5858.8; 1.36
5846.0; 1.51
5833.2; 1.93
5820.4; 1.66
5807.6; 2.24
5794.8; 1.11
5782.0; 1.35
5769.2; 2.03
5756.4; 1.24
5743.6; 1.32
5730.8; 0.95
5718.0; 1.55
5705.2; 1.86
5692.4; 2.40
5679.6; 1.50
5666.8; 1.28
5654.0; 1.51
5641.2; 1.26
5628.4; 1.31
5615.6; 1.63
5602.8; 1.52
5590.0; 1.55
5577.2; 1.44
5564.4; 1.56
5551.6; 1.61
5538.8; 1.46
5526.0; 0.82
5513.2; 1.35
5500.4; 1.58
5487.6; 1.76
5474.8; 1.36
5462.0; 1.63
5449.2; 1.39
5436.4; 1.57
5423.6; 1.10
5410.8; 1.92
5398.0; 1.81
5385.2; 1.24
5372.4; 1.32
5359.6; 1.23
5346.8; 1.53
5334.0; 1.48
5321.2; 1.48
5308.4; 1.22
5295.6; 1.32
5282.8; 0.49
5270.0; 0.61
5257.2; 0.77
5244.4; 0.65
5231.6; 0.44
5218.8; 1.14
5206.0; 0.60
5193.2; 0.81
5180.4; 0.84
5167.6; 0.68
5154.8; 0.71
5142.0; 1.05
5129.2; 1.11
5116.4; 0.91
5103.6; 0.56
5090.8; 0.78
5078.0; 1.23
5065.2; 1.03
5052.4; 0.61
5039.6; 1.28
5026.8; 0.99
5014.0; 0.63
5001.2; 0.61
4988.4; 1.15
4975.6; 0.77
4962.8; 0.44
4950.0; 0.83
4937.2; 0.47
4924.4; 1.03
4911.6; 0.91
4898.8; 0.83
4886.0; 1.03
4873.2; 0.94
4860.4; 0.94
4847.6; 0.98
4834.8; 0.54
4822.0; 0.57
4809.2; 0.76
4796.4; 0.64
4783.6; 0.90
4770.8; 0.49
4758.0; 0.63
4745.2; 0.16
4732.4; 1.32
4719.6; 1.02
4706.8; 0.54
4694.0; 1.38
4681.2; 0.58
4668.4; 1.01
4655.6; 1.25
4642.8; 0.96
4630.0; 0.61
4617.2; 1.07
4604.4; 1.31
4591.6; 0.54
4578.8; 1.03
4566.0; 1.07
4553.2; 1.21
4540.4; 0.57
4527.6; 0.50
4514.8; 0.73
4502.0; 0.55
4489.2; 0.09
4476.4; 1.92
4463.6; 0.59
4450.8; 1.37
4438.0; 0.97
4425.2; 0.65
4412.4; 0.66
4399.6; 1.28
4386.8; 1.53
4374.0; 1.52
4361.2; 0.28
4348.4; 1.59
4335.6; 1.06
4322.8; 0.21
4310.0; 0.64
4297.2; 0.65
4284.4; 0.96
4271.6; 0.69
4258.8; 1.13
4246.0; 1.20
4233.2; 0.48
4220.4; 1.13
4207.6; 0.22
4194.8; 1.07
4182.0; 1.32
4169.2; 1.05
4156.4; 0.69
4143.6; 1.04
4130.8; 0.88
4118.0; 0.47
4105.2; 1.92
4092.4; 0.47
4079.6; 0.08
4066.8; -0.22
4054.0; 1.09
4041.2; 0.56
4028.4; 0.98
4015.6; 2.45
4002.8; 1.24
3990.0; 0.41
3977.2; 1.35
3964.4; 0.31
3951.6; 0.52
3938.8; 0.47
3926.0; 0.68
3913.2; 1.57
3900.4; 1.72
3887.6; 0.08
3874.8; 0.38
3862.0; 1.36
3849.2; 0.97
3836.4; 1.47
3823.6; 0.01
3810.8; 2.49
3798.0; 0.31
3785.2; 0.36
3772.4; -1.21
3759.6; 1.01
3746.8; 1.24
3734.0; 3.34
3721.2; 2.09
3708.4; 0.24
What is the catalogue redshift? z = 0.33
